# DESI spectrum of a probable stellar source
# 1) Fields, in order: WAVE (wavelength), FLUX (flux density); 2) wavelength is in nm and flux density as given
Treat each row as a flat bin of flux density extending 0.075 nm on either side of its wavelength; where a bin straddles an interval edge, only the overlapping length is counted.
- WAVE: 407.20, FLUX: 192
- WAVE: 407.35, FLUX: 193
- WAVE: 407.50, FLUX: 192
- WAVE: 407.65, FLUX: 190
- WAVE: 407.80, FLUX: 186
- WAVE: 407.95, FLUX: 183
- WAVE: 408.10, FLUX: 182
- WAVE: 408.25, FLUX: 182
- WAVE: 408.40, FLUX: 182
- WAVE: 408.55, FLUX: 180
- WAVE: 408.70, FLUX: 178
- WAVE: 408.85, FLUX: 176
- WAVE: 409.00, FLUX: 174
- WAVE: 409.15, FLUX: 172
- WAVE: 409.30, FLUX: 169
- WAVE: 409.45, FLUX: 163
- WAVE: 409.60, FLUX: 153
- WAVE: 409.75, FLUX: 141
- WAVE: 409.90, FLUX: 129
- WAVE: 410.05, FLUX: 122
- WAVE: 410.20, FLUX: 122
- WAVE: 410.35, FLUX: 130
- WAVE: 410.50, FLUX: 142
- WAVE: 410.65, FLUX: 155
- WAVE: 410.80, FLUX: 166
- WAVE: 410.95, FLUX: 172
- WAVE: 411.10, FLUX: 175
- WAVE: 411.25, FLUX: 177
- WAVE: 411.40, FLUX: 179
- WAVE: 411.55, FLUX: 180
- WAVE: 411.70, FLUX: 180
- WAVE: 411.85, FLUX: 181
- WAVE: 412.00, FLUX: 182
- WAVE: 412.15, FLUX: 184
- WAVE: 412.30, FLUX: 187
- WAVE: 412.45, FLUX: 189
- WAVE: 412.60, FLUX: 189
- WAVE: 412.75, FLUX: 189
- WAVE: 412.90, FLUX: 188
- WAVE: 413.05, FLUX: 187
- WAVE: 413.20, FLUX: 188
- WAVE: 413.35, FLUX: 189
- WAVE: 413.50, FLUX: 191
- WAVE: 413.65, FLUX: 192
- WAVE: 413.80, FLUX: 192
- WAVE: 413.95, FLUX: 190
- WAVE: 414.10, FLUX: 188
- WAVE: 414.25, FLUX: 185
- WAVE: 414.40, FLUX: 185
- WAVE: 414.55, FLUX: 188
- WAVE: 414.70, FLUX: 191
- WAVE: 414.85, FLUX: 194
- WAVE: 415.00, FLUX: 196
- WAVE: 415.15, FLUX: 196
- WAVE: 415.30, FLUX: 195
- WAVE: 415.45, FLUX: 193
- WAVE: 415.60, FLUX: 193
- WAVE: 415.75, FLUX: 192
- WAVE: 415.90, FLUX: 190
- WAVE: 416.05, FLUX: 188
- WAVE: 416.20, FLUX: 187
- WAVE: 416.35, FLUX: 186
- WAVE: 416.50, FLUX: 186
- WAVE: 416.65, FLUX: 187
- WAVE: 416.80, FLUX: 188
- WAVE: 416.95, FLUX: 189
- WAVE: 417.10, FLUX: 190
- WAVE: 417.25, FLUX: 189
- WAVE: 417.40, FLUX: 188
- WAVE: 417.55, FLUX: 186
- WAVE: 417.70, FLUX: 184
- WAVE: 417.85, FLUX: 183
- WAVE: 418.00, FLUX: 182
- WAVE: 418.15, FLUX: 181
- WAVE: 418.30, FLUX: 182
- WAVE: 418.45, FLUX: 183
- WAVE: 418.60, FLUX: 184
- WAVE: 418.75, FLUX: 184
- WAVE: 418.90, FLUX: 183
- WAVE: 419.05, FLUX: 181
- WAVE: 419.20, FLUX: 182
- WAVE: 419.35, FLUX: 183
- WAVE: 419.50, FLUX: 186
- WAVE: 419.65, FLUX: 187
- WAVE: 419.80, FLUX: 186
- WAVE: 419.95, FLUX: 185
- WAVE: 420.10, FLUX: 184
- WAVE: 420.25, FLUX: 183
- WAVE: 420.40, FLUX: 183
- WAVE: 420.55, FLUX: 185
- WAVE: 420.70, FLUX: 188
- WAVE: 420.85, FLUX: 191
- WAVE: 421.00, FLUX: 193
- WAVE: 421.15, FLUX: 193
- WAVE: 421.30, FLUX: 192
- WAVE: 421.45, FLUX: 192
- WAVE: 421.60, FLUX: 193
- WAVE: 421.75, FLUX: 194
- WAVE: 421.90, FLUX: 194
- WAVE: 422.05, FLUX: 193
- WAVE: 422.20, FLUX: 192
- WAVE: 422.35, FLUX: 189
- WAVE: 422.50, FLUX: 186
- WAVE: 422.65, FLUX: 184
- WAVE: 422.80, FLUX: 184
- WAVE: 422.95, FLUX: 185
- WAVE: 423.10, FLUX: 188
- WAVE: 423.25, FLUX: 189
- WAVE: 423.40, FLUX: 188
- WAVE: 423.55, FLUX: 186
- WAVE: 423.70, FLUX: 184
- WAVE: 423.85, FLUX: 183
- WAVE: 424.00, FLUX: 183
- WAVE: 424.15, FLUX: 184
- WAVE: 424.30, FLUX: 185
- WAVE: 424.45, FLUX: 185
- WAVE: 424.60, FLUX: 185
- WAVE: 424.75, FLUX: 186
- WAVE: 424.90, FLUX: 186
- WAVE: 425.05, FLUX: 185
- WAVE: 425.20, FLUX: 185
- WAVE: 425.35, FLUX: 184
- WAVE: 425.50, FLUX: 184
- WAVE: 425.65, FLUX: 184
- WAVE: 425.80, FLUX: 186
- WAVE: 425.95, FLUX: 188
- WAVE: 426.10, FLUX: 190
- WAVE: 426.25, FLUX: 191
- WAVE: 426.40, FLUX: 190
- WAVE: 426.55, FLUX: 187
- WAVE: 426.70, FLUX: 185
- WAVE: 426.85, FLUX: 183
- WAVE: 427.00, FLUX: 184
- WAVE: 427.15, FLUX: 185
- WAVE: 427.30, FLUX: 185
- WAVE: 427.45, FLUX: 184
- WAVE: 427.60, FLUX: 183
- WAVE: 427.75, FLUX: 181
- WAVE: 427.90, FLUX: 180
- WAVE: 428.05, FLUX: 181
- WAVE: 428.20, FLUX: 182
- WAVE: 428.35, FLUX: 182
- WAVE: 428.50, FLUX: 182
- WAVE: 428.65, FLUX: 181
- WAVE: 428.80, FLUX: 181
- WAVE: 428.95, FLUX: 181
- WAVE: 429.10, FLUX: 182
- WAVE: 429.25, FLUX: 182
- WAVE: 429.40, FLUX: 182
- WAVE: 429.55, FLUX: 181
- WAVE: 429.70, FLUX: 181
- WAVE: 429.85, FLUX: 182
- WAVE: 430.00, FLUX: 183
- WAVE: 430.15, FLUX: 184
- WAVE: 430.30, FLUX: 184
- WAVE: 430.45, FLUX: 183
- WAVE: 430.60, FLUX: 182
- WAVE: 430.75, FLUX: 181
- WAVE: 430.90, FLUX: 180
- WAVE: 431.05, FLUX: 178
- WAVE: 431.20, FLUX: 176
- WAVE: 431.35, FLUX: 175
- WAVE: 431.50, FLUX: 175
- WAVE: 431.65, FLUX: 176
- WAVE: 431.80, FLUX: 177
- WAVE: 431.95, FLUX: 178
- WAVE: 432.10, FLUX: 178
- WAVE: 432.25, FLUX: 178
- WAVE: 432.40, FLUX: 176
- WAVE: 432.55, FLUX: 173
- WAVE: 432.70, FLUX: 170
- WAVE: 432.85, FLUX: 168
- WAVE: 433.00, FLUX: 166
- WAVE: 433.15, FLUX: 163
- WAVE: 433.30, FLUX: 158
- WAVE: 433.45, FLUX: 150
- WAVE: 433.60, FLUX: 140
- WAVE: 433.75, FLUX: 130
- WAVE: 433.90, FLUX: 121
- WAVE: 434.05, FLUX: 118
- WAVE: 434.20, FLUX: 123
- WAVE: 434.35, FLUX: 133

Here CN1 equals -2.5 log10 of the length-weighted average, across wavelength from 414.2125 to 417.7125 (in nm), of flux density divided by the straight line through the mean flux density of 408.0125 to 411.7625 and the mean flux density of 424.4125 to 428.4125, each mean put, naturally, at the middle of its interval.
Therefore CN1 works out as -0.11 mag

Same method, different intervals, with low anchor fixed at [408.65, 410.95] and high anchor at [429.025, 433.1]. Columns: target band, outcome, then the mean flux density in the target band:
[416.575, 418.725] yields -0.14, 185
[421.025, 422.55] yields -0.15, 192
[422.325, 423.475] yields -0.11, 187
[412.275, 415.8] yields -0.20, 190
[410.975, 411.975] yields -0.15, 178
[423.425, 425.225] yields -0.09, 185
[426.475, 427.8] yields -0.06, 184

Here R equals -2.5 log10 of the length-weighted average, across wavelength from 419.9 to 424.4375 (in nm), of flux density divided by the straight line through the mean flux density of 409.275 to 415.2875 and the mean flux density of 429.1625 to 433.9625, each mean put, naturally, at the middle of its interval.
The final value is -0.09 mag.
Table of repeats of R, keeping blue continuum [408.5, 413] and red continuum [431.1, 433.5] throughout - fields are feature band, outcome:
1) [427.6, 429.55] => -0.07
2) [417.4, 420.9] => -0.09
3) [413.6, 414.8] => -0.13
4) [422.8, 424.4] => -0.10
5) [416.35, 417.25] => -0.12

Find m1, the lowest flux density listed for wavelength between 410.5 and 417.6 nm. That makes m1 142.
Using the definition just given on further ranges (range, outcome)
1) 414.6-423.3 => 181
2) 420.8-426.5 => 183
